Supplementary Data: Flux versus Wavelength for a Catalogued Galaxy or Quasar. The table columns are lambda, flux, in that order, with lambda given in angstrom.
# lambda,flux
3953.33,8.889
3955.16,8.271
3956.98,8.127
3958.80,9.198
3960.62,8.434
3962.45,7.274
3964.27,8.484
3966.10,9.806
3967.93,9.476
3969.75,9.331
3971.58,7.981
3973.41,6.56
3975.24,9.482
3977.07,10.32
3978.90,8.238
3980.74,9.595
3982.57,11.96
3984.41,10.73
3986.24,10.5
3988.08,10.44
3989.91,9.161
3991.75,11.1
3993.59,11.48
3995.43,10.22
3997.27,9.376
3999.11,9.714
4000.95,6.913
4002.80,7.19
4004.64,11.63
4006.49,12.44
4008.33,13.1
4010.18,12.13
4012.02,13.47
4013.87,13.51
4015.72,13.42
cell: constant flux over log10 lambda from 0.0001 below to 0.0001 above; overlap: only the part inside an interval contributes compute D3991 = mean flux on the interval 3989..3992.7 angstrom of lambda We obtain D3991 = 10.1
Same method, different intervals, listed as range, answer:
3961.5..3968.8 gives 8.75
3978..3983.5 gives 9.92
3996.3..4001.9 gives 8.67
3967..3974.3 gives 8.35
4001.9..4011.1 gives 11.3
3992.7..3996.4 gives 10.8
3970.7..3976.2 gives 8.03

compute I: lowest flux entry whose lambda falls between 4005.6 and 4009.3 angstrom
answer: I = 12.44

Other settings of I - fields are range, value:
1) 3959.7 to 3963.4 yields 7.274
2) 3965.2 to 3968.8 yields 9.476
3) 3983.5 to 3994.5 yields 9.161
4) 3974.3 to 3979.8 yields 8.238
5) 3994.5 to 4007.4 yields 6.913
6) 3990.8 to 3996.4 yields 10.22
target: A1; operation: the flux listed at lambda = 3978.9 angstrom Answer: 8.238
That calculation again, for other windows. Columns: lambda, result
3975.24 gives 9.482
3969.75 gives 9.331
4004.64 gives 11.63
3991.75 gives 11.1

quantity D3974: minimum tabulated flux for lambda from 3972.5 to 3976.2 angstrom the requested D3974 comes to 6.56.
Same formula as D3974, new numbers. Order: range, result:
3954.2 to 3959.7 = 8.127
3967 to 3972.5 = 7.981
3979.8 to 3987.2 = 9.595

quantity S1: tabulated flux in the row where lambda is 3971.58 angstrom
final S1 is 7.981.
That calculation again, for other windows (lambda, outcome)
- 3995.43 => 10.22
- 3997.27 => 9.376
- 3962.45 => 7.274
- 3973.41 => 6.56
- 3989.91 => 9.161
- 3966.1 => 9.806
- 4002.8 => 7.19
